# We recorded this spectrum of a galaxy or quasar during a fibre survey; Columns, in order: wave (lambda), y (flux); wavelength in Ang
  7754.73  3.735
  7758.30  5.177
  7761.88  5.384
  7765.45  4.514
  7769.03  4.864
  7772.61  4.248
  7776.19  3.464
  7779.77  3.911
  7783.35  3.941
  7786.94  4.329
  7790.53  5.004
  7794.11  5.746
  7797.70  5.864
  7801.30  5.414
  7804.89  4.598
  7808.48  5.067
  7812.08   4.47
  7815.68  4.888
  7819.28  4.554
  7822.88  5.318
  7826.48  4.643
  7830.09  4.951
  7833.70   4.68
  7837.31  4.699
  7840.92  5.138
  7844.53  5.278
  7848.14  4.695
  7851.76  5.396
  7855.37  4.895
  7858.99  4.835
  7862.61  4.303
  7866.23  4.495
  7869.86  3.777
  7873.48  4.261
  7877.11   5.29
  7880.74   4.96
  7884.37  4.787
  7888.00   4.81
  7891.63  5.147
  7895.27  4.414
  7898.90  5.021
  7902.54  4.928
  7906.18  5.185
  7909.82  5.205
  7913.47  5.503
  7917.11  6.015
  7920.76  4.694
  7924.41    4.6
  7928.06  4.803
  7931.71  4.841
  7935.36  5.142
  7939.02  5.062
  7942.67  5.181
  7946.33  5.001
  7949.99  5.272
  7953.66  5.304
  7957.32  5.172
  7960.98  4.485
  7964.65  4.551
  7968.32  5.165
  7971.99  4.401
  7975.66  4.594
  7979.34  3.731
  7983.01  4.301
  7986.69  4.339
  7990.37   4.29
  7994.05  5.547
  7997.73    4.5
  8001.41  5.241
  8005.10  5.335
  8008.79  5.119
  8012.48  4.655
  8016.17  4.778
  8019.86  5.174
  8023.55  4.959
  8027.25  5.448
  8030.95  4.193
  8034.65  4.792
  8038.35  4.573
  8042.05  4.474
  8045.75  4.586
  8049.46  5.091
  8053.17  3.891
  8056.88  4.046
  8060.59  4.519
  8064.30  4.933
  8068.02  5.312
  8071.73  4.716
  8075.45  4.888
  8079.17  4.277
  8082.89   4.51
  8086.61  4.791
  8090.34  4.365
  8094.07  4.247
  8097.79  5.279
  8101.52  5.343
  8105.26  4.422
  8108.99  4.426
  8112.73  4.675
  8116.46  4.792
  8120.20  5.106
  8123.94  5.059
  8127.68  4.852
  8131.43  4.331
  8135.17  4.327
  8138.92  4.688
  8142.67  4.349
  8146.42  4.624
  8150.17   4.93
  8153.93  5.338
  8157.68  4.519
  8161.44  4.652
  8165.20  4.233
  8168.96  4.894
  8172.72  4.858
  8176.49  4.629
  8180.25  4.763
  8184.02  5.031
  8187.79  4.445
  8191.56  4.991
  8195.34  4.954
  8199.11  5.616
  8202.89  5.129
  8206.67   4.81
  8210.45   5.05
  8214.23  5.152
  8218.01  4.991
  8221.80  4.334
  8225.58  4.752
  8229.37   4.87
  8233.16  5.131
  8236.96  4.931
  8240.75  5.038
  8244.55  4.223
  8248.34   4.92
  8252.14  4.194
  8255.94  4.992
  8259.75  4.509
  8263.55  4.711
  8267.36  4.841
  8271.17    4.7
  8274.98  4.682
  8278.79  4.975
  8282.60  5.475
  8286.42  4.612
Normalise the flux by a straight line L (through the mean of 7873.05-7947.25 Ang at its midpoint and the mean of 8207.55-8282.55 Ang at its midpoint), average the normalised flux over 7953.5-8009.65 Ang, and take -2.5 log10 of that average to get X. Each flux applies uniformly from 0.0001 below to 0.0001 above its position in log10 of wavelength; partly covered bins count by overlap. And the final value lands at 0.05 mag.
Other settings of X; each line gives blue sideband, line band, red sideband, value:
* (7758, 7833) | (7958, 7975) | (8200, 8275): 0.023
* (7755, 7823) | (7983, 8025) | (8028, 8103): -0.047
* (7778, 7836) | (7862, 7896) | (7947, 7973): 0.054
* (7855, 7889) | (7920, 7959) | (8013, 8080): -0.080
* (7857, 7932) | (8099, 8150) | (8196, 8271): 0.033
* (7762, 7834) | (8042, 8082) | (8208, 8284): 0.039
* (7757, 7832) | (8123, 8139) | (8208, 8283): 0.041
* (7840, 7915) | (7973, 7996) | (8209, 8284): 0.090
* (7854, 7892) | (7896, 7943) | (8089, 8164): -0.088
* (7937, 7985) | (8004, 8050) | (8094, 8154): -0.017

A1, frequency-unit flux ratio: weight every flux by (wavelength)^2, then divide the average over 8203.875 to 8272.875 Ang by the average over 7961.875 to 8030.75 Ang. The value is 1.07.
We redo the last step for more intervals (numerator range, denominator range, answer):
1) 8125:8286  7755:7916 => 1.09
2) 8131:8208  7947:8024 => 1.04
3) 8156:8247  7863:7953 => 1.05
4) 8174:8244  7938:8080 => 1.08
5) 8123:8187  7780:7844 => 1.05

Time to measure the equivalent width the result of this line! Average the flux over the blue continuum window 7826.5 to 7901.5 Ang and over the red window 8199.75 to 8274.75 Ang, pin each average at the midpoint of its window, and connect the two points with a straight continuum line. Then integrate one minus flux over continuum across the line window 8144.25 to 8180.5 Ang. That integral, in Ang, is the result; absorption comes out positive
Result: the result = 0.5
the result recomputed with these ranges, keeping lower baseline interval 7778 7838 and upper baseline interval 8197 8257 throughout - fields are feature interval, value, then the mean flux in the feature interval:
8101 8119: 0.62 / 4.7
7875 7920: -2.31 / 5.09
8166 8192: 0.58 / 4.77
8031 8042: 0.66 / 4.57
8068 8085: 0.64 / 4.68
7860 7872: 1.49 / 4.24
